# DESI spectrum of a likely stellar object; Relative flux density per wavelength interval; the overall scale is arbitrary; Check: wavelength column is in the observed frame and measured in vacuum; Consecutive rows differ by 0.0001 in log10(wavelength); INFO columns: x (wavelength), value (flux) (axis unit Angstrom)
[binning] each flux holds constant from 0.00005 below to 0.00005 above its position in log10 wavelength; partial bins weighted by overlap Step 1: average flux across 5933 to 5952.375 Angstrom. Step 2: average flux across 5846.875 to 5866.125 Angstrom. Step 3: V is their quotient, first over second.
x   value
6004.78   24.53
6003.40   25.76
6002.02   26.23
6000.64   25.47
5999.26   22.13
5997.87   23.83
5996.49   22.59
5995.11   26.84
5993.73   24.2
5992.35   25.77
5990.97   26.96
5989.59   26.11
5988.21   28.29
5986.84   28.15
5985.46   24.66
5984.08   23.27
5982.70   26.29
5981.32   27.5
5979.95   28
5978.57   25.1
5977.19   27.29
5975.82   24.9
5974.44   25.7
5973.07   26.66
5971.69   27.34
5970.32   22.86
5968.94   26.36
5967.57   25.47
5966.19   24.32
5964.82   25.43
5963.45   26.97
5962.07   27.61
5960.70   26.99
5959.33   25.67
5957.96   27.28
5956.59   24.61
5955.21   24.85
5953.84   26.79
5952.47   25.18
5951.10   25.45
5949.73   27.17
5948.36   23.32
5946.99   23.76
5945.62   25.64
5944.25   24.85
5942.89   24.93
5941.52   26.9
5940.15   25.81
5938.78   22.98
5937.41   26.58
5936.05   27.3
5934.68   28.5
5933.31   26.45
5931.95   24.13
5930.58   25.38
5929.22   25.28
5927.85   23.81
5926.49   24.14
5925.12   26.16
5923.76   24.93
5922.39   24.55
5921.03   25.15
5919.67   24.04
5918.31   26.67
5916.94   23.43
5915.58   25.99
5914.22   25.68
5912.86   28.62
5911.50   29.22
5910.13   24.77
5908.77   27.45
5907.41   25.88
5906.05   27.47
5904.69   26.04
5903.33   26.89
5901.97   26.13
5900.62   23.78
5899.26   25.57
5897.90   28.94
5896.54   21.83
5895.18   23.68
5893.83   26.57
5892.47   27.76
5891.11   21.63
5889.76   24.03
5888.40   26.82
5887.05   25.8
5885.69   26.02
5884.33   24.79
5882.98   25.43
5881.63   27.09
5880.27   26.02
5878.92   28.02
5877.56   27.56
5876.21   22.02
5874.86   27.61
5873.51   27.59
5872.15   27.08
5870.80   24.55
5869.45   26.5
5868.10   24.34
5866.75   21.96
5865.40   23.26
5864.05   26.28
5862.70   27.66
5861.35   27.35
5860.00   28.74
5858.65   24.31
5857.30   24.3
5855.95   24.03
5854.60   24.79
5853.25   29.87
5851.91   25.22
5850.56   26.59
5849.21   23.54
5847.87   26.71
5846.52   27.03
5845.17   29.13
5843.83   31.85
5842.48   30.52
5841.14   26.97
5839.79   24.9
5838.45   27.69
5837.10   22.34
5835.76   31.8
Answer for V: 0.99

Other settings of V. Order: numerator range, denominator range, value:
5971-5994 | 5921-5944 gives 1.03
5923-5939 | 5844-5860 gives 0.97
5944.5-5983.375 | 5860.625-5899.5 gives 1.01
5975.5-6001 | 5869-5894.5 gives 0.99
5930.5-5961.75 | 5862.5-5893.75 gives 1.00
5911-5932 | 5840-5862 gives 0.95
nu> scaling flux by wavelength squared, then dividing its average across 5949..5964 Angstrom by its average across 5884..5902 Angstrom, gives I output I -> 1.06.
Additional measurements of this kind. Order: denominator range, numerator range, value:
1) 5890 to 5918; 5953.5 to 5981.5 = 1.03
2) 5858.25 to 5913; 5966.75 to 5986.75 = 1.03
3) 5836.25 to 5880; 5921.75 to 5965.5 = 1.00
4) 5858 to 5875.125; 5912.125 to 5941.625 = 1.01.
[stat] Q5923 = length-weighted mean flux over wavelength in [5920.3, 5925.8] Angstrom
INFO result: 25.2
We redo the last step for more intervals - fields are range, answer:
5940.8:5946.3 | 25.6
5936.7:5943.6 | 25.5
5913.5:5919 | 25.5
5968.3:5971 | 24.5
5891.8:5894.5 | 27.1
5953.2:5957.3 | 25.4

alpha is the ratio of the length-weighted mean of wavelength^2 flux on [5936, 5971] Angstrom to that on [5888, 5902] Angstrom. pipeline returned 1.04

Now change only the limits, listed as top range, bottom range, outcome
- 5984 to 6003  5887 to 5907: 1.03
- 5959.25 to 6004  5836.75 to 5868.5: 1.03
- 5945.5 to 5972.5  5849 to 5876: 1.03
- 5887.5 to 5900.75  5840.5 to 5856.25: 0.94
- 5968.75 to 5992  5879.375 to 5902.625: 1.06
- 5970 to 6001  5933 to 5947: 1.01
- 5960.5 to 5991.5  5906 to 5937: 1.03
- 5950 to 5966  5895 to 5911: 1.03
